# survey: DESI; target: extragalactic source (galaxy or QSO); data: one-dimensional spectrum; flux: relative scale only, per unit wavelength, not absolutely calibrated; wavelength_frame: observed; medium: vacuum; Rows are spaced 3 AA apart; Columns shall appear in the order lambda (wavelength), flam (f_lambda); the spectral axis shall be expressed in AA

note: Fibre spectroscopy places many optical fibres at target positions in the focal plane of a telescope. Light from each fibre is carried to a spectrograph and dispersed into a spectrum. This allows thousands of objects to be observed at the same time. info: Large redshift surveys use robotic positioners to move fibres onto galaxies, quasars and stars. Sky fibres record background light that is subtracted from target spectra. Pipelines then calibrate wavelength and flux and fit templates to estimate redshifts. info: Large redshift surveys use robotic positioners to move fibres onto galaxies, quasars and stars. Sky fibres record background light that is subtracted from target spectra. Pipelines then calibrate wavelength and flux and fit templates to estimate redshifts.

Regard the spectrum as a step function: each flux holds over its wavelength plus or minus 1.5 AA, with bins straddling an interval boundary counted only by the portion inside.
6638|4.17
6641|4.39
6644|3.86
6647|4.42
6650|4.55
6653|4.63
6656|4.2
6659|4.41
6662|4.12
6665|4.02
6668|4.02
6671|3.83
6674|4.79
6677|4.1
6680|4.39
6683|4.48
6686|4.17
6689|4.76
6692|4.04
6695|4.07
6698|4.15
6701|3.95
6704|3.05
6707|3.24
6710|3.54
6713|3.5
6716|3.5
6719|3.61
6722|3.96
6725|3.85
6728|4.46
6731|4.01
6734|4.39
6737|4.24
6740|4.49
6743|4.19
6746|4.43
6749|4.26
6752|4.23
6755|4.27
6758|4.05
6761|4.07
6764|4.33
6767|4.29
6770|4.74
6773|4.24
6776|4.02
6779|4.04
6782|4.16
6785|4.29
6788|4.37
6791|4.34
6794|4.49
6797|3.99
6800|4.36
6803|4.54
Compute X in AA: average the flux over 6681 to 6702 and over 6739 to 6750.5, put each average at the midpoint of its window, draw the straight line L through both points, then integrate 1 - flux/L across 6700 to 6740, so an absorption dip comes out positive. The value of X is 4.4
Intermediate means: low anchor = 4.24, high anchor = 4.34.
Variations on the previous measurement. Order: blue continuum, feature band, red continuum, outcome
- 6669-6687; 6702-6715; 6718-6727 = 2.04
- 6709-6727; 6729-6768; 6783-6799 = -3.12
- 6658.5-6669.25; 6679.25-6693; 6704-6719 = -2.12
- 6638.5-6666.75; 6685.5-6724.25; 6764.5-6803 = 4.37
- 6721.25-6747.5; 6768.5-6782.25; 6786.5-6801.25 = 0.12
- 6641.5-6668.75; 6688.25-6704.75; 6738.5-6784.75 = 0.95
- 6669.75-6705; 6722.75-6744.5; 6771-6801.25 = -0.12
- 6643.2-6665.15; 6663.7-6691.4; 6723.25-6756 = 0.08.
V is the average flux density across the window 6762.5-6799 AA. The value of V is 4.28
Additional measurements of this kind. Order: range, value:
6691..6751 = 3.95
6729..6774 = 4.28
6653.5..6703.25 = 4.21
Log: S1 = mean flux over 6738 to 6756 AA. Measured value 4.31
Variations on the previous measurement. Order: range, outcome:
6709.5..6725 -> 3.65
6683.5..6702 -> 4.21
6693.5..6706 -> 3.78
